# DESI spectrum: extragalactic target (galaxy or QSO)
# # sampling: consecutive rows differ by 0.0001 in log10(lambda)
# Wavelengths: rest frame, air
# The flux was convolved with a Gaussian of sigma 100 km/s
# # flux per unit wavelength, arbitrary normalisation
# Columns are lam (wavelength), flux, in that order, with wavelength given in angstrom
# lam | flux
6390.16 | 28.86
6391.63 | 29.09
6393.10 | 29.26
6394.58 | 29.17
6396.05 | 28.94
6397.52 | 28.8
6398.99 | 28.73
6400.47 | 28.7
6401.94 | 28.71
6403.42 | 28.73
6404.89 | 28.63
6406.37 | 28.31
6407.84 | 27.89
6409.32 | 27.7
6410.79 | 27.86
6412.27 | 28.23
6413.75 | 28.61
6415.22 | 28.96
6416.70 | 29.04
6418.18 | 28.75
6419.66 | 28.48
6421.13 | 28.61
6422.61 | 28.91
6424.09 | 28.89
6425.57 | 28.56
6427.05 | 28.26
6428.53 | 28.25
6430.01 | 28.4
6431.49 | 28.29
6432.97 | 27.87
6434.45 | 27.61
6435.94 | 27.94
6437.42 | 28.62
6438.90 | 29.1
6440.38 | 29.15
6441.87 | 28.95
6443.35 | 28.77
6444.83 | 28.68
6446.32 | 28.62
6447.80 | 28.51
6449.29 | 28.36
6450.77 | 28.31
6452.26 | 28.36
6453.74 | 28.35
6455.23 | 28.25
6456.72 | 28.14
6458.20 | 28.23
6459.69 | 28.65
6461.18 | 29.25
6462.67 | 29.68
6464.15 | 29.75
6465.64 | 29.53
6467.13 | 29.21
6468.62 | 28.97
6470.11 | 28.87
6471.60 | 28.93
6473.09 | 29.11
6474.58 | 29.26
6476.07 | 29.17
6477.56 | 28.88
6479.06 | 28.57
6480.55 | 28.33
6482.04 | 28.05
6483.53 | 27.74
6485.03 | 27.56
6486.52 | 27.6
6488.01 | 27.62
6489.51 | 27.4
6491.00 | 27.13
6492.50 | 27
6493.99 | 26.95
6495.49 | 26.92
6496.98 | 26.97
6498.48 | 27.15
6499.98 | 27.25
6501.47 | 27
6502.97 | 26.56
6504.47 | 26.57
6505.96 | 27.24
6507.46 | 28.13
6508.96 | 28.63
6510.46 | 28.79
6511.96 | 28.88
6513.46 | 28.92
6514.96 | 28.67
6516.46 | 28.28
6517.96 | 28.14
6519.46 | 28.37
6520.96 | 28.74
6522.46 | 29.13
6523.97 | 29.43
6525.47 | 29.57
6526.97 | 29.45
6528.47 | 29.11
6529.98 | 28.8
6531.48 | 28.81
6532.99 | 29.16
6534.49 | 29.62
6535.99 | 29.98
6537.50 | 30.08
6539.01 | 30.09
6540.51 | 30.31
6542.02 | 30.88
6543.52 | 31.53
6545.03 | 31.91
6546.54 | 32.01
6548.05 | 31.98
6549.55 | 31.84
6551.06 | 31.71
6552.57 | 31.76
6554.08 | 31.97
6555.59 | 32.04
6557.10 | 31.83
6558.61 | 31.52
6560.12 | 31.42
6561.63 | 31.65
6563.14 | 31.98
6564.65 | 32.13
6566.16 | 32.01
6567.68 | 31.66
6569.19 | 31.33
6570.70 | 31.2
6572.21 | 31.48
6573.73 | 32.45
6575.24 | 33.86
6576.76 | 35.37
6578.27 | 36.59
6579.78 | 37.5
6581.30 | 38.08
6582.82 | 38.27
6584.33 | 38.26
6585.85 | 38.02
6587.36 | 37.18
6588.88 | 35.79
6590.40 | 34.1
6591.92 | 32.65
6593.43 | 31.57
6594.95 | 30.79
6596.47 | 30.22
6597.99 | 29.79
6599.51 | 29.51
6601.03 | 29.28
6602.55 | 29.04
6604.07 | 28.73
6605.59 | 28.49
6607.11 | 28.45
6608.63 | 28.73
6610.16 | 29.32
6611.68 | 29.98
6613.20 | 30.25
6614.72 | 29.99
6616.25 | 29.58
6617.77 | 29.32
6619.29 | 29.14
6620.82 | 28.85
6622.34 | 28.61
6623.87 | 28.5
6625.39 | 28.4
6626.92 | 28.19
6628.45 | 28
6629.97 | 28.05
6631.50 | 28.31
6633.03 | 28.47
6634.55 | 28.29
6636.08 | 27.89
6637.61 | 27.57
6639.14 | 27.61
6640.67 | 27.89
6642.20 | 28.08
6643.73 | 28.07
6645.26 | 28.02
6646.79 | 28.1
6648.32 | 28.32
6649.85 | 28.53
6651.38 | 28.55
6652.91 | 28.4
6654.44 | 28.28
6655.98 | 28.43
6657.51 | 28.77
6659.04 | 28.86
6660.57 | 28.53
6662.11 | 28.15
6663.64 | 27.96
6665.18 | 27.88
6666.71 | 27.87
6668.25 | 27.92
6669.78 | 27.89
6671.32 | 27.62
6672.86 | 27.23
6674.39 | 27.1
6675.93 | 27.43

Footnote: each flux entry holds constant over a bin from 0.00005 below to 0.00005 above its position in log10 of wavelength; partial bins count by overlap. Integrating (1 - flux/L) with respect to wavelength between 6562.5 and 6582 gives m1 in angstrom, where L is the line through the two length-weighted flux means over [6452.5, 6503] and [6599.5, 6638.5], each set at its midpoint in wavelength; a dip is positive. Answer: -3.4 angstrom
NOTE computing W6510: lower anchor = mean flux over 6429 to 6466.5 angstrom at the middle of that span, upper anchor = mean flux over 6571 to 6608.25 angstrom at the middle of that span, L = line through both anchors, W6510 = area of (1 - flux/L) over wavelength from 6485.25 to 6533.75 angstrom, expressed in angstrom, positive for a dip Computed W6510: 4.0 angstrom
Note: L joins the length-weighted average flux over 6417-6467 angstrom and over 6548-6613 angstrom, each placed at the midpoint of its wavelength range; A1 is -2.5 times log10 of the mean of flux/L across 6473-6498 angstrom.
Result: 0.07 mag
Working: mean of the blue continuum 28.6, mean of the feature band 27.9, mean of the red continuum 32.3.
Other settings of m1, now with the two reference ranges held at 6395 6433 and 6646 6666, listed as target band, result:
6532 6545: -0.8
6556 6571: -1.7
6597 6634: -0.7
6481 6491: 0.3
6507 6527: -0.2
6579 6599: -4.4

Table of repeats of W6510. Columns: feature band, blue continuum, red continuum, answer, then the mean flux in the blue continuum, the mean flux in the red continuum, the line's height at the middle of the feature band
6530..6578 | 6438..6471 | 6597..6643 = -4.53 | 28.8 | 28.7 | 28.8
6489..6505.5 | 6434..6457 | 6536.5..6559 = 1.64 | 28.5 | 31.4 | 30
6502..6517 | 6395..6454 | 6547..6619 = 1.18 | 28.5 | 32.1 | 30.5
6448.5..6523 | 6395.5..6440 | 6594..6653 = 0.91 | 28.5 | 28.8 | 28.6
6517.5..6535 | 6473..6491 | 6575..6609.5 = 0.64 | 28.2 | 33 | 30.1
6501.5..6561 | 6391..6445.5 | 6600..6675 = -2.62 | 28.6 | 28.4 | 28.5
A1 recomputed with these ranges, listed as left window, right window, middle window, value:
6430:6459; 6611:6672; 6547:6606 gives -0.15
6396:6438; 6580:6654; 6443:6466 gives 0.00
